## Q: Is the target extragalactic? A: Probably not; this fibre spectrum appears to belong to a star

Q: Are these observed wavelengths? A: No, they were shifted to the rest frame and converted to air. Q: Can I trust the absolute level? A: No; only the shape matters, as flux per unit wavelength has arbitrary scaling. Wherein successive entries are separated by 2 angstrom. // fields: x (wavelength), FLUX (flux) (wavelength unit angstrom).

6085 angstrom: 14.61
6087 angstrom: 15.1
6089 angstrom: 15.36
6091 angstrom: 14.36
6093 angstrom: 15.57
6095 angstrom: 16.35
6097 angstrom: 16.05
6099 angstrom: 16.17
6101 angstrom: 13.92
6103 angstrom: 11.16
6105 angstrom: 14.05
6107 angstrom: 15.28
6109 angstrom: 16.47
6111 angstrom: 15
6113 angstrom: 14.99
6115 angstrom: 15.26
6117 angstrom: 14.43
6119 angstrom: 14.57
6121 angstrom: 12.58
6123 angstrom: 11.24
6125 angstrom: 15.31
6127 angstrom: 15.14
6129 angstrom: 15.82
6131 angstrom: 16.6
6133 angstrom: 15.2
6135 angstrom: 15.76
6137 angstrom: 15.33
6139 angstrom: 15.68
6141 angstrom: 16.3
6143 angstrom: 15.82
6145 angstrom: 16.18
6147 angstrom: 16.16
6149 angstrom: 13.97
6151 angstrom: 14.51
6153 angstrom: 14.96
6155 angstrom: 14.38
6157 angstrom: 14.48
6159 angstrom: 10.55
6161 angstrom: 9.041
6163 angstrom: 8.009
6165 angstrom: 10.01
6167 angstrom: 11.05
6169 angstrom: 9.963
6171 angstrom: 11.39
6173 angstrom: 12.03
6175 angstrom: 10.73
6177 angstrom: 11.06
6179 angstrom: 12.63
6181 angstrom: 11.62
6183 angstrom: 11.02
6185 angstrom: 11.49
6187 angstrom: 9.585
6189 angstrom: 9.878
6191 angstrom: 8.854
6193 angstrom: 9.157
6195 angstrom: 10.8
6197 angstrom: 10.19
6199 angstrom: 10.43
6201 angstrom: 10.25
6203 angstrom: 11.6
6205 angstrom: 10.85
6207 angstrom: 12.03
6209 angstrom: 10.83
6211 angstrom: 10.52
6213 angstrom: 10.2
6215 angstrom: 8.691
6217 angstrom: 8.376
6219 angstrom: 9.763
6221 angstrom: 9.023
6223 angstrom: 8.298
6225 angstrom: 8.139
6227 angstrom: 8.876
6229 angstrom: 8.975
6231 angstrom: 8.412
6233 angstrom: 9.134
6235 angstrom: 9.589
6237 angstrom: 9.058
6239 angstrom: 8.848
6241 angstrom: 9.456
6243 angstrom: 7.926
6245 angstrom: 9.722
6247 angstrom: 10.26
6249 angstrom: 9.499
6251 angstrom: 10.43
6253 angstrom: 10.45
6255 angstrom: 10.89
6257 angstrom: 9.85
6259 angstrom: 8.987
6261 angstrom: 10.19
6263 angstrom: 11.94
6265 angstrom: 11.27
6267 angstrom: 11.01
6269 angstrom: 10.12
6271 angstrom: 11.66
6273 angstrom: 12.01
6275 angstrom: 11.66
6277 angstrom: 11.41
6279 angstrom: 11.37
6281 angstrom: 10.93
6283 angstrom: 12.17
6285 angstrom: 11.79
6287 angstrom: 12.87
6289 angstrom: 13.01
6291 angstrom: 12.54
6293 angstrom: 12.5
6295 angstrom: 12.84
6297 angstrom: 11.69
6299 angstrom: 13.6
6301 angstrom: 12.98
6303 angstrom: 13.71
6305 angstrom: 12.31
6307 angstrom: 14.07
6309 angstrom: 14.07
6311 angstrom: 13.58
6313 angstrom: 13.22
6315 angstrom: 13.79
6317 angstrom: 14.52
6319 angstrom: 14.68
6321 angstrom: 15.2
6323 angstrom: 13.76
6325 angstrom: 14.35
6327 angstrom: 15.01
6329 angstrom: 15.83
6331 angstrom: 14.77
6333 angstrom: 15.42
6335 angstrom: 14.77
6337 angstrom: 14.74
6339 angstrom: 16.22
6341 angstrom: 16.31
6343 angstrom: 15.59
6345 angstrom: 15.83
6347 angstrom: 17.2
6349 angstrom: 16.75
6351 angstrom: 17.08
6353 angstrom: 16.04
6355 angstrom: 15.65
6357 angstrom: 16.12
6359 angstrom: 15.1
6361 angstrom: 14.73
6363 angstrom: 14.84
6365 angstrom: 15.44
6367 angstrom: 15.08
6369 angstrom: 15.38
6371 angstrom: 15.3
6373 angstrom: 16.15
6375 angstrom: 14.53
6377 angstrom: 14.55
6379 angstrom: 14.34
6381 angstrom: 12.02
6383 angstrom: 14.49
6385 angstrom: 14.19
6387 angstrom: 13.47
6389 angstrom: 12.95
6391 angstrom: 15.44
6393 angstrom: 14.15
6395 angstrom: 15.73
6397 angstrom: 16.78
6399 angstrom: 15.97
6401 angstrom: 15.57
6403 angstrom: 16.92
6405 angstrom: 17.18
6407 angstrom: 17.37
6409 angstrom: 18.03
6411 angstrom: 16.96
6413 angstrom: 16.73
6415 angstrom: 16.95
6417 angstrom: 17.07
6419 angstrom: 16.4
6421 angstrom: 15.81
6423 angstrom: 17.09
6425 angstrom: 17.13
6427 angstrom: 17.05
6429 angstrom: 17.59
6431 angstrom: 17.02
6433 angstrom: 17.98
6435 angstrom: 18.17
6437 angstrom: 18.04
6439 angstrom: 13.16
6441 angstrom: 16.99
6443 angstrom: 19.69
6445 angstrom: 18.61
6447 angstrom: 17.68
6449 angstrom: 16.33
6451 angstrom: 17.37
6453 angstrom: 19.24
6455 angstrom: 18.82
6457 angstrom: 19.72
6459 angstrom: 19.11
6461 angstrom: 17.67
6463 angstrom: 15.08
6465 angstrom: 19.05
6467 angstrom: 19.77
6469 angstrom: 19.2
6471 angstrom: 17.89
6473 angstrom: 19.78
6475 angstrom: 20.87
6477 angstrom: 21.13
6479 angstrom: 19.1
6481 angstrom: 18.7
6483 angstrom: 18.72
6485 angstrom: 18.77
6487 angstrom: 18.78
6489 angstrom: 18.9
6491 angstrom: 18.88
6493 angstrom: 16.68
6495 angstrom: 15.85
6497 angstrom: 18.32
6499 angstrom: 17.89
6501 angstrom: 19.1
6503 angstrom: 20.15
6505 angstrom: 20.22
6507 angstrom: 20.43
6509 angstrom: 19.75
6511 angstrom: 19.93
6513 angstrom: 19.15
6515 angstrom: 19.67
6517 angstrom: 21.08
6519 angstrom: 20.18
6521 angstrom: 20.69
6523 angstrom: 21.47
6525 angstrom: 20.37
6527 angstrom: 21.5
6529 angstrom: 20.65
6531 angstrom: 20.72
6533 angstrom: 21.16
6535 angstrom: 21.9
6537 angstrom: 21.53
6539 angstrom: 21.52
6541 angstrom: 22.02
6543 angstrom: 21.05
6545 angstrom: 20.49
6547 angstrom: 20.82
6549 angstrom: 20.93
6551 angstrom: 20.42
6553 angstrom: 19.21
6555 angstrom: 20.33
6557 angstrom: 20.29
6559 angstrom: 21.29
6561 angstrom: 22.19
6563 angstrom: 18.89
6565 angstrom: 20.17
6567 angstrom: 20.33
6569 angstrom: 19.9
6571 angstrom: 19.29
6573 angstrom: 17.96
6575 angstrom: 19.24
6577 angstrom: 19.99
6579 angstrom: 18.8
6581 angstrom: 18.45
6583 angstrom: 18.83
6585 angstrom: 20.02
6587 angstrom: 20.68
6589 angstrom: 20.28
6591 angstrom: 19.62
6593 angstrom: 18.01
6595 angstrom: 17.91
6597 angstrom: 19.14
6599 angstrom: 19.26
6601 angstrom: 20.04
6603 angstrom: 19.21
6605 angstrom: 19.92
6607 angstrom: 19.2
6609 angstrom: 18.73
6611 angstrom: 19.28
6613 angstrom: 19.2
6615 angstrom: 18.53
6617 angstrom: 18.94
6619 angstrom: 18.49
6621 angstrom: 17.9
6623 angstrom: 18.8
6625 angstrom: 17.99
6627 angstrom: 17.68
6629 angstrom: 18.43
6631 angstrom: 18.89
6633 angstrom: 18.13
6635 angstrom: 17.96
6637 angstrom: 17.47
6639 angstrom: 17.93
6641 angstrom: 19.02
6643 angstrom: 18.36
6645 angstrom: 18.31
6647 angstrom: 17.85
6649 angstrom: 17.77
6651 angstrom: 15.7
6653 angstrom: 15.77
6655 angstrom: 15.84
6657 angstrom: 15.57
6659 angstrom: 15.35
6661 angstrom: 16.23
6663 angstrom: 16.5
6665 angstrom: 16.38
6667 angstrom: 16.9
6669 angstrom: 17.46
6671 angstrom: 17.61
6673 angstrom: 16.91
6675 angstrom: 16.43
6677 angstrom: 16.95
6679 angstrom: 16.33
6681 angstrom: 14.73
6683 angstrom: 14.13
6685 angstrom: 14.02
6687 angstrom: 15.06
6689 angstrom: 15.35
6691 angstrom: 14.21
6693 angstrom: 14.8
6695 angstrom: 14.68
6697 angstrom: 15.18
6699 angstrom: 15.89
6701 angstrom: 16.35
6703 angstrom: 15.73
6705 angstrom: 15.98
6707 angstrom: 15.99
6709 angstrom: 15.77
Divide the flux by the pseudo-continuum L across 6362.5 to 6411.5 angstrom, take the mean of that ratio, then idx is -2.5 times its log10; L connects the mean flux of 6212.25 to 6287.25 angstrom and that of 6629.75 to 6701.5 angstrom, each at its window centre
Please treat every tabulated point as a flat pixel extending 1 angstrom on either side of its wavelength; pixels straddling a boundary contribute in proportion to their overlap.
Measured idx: -0.25 mag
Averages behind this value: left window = 10.1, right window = 16.5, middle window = 15.3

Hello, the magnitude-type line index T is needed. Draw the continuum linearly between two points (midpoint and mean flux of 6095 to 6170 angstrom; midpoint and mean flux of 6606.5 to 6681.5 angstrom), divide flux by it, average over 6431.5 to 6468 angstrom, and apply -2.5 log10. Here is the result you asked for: -0.11 mag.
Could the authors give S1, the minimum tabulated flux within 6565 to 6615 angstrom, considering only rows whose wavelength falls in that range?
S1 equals 17.91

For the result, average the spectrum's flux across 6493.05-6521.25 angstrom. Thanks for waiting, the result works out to 19.3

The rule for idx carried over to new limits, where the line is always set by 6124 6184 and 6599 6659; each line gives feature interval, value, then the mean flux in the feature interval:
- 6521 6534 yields -0.22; 21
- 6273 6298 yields 0.21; 12.1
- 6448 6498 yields -0.12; 18.5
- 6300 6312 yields 0.11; 13.5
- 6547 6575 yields -0.15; 20.1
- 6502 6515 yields -0.18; 19.9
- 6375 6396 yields 0.11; 14.2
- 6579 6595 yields -0.09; 19.3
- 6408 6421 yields -0.06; 16.9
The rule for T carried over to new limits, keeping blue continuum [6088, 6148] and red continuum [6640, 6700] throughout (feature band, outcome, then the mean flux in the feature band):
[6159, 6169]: 0.49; 9.67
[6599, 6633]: -0.17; 18.8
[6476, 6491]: -0.21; 19.1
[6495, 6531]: -0.25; 19.9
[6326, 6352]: -0.02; 15.8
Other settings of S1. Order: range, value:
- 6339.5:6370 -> 14.73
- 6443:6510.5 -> 15.08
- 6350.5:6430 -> 12.02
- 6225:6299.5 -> 7.926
